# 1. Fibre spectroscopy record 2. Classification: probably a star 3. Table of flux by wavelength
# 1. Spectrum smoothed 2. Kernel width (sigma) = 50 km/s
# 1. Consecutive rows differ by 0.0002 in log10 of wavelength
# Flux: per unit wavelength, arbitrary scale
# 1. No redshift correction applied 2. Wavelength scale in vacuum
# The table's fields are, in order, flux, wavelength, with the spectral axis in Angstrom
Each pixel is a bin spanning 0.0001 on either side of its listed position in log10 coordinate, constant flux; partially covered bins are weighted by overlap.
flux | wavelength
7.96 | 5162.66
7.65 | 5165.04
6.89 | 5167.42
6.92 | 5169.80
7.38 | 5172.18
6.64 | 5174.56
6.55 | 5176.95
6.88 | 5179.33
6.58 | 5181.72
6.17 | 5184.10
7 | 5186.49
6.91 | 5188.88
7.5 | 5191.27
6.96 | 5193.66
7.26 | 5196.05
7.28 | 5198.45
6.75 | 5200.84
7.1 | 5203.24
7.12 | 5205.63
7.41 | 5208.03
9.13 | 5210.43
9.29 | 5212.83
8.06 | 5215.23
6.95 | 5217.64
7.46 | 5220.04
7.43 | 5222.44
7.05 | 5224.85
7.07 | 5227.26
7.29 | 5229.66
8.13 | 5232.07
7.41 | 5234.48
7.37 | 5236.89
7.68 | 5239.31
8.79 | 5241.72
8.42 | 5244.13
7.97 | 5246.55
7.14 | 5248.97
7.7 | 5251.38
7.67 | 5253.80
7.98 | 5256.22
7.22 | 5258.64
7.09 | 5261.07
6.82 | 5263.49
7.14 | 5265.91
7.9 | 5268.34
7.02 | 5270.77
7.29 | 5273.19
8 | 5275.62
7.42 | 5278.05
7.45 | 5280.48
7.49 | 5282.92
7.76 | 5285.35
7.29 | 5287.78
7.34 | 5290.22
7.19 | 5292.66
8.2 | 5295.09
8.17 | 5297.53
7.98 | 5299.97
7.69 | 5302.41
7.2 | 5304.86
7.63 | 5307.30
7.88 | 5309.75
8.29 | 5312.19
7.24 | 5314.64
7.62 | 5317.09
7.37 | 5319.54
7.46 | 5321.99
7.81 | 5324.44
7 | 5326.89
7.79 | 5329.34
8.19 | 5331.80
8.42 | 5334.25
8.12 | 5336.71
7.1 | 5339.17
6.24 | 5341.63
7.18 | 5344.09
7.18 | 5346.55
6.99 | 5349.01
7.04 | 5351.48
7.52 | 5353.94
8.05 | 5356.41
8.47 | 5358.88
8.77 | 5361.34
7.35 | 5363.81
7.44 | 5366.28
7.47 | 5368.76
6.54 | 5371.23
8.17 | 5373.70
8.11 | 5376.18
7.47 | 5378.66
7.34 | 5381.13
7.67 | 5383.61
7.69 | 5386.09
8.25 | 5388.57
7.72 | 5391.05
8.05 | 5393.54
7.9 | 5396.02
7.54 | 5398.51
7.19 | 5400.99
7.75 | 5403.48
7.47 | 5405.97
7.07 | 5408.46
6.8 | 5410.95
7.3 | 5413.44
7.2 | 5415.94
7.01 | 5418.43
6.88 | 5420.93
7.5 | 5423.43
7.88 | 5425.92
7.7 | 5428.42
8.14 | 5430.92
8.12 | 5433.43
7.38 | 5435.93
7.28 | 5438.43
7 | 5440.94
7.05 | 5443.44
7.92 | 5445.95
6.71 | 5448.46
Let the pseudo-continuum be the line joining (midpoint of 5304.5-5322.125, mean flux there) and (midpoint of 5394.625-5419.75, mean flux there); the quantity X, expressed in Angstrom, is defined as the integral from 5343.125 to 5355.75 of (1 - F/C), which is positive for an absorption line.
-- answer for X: 0.47 Angstrom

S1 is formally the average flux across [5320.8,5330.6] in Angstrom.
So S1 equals 7.52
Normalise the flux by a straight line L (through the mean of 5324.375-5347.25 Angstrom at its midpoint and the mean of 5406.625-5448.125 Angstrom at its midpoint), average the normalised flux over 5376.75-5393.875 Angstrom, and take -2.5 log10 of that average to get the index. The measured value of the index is -0.044 mag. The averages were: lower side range 7.5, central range 7.74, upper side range 7.38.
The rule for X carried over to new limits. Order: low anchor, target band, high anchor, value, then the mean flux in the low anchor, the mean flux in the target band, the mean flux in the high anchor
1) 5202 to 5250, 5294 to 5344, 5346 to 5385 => -0.1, 7.71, 7.66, 7.61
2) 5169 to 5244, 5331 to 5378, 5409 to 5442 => -1.3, 7.36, 7.59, 7.39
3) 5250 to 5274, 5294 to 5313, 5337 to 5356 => -1.6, 7.39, 7.87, 7.13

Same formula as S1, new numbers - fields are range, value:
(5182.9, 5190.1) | 6.7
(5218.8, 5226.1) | 7.31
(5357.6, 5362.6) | 8.62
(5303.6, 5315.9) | 7.64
